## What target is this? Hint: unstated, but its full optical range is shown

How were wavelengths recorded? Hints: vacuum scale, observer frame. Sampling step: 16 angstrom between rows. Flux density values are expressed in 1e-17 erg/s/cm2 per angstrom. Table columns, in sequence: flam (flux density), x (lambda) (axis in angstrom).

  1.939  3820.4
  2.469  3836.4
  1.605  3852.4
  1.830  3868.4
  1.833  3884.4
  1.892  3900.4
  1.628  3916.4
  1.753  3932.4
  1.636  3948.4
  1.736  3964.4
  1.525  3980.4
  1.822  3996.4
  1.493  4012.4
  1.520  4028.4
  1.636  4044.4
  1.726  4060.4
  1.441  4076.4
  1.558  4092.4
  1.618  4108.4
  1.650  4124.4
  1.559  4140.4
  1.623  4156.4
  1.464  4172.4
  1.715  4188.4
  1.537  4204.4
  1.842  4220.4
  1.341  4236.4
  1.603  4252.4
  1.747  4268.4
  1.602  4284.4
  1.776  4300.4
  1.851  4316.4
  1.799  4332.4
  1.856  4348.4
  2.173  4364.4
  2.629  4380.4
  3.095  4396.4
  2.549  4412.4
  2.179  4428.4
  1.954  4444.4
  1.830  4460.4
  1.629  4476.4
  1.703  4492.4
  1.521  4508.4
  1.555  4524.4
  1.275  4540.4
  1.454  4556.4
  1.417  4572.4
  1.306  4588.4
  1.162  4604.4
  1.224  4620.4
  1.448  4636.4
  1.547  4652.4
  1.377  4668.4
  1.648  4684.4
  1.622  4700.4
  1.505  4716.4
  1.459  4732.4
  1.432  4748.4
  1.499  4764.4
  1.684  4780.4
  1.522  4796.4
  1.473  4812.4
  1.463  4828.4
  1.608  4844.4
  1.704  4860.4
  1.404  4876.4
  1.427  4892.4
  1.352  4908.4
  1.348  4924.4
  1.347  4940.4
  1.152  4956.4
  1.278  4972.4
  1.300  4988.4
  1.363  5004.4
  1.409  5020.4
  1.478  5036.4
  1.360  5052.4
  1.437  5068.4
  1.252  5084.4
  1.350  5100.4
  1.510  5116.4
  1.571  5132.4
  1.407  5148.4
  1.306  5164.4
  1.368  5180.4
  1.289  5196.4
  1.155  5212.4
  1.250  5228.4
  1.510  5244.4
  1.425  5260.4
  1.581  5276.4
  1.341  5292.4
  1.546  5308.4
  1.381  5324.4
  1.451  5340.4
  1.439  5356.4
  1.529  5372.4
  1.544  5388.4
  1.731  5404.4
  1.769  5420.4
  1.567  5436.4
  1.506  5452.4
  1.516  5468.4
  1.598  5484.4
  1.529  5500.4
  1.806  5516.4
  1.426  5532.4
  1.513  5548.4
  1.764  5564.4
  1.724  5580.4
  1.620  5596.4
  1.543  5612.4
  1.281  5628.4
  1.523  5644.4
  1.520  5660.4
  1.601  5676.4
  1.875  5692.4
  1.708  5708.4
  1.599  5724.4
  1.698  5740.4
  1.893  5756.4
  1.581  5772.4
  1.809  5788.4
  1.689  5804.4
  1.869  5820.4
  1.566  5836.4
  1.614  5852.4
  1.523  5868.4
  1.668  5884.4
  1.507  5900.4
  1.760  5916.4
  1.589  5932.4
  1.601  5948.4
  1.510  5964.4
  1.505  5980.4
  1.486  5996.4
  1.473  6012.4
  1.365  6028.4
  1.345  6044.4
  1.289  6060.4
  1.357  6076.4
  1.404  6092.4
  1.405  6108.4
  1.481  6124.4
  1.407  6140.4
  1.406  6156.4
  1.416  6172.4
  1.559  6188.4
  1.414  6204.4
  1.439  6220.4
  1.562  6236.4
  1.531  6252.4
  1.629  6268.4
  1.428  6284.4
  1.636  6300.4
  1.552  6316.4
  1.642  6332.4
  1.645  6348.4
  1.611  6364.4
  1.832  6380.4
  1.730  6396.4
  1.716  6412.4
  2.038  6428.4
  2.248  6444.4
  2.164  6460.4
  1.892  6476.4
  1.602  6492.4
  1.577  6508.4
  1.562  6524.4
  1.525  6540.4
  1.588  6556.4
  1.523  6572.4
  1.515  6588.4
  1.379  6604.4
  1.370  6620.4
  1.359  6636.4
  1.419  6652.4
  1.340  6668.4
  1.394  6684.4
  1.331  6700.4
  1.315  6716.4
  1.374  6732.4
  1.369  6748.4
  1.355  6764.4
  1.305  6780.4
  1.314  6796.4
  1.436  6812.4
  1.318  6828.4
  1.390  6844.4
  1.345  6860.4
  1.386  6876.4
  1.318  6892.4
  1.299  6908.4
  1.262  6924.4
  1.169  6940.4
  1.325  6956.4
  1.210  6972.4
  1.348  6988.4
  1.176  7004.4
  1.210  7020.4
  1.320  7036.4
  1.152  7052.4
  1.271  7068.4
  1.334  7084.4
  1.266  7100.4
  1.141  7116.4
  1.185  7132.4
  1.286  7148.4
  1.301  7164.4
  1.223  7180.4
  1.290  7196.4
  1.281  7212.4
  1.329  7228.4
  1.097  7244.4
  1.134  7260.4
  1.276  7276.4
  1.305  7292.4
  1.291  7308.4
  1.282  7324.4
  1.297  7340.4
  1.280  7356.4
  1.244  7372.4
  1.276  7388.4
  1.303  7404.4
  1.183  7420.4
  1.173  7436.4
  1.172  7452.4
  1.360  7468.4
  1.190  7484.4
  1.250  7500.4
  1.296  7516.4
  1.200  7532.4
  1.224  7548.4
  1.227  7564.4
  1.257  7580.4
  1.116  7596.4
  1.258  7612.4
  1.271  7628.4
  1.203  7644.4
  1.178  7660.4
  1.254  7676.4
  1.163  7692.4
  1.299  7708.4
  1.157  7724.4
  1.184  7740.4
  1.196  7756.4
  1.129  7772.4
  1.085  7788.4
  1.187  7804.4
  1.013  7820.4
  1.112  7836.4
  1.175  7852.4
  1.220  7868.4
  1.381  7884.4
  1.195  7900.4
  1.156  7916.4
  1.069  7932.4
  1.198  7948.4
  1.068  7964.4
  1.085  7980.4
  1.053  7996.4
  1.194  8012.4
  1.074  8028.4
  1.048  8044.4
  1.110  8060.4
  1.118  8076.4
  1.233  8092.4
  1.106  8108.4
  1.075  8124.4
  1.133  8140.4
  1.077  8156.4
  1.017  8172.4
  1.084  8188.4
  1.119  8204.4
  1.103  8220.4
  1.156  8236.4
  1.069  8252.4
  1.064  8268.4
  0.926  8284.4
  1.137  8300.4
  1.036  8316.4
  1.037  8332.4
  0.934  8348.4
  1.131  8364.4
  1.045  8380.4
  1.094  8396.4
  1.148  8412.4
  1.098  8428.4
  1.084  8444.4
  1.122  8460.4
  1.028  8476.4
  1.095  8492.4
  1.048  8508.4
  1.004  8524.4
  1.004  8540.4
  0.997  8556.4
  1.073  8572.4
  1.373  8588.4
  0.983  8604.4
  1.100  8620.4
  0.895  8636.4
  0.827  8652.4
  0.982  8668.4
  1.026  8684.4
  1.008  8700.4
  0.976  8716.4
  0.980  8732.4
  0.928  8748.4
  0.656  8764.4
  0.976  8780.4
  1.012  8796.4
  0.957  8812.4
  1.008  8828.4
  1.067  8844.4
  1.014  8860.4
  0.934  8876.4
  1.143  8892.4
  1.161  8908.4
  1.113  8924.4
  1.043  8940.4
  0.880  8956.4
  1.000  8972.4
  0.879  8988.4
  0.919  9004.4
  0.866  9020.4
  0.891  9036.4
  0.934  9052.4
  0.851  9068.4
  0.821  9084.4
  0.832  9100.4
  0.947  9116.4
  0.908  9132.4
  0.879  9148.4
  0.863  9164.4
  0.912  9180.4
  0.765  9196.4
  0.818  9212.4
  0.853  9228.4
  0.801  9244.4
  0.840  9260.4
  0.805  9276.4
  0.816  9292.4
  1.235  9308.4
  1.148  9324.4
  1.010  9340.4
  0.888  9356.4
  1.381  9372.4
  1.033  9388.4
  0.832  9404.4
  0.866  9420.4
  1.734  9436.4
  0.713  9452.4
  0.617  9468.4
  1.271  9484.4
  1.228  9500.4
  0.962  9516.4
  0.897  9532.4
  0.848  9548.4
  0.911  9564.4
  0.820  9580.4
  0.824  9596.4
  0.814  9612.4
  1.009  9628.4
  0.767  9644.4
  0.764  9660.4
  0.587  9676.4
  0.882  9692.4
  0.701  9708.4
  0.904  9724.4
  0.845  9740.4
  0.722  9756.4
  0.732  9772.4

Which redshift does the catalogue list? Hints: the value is 1.30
